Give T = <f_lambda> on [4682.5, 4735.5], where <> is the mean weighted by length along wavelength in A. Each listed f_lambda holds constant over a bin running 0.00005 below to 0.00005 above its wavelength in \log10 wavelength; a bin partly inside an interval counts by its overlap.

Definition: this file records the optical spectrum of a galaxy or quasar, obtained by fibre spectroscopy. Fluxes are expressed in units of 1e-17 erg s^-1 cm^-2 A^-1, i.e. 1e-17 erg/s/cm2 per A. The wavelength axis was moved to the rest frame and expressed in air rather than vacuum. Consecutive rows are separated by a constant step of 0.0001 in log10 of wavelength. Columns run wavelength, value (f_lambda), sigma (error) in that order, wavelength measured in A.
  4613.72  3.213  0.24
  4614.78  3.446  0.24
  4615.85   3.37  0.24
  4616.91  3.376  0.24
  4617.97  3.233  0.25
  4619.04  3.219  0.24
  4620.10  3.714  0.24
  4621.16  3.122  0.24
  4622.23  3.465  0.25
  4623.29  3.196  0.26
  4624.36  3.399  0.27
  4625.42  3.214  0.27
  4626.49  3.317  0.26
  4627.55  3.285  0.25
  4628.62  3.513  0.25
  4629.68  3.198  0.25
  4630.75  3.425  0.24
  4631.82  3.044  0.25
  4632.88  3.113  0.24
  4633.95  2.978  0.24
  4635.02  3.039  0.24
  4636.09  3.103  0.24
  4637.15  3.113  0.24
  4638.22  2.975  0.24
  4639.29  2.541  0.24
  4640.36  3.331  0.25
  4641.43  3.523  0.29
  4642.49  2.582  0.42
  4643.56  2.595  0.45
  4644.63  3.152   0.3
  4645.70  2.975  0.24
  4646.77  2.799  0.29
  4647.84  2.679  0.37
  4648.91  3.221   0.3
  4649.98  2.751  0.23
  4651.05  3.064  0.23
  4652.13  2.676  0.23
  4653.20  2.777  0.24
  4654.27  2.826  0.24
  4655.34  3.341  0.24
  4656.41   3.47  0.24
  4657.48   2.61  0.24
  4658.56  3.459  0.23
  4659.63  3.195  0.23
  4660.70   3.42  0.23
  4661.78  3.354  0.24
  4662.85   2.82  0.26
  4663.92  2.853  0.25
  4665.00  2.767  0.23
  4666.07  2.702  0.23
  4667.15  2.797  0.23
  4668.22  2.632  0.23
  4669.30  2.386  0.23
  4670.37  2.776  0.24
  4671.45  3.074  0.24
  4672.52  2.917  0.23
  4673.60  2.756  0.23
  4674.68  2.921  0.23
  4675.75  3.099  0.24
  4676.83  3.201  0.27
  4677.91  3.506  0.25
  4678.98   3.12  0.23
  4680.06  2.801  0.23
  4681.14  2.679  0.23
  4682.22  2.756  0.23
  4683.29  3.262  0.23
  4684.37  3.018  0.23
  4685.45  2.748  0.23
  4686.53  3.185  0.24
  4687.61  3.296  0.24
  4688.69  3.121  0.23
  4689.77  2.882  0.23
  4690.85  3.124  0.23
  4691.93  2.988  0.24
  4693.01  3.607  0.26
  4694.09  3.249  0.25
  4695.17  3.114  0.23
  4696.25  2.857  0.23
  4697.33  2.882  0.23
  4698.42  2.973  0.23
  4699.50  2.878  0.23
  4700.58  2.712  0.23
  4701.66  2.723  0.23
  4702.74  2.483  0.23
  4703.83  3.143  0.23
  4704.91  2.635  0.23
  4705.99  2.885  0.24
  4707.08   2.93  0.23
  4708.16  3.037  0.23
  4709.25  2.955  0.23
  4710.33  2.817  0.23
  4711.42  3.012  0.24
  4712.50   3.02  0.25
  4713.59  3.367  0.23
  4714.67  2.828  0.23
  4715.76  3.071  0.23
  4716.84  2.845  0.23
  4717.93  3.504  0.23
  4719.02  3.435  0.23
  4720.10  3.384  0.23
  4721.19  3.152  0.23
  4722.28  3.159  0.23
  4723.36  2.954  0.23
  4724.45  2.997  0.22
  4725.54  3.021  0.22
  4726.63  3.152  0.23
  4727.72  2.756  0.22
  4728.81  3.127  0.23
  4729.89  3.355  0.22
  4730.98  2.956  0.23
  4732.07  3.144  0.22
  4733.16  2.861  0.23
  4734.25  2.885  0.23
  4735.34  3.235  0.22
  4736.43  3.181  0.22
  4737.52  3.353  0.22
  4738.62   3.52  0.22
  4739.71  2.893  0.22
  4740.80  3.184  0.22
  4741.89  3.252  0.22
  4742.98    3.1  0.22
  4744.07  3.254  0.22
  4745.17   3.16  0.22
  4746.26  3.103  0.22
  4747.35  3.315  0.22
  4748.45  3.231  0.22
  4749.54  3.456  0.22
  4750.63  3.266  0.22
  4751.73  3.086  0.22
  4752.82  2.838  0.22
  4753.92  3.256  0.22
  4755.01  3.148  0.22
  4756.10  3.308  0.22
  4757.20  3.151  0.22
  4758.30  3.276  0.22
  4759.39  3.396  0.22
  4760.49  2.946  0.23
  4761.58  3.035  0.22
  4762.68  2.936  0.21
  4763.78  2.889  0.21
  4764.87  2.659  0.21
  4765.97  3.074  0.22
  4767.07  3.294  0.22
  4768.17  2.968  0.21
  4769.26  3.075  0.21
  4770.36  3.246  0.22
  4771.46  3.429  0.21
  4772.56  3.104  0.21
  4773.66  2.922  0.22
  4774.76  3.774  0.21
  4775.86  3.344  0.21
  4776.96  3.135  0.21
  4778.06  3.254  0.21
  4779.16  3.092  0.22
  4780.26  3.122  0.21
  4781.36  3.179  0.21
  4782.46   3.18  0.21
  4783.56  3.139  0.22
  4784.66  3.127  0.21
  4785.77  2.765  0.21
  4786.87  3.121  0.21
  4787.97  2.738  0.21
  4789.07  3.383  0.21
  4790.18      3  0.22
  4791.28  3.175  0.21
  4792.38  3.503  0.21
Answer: 3.03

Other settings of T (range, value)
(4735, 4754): 3.2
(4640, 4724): 2.99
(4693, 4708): 2.91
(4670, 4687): 2.99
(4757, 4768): 3.06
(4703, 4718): 2.98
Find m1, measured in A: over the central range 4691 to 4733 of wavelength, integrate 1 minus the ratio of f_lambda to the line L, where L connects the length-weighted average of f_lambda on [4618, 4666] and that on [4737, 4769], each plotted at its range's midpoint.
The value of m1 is 1.3 A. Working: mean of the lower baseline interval 3.09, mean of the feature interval 3.03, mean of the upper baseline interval 3.15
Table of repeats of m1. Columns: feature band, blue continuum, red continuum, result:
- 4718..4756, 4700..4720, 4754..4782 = -1.24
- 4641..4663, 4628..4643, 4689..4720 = 0.48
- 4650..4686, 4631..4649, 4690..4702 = 0.48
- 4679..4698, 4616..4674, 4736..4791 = 0.34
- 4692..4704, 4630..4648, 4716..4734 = 0.45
